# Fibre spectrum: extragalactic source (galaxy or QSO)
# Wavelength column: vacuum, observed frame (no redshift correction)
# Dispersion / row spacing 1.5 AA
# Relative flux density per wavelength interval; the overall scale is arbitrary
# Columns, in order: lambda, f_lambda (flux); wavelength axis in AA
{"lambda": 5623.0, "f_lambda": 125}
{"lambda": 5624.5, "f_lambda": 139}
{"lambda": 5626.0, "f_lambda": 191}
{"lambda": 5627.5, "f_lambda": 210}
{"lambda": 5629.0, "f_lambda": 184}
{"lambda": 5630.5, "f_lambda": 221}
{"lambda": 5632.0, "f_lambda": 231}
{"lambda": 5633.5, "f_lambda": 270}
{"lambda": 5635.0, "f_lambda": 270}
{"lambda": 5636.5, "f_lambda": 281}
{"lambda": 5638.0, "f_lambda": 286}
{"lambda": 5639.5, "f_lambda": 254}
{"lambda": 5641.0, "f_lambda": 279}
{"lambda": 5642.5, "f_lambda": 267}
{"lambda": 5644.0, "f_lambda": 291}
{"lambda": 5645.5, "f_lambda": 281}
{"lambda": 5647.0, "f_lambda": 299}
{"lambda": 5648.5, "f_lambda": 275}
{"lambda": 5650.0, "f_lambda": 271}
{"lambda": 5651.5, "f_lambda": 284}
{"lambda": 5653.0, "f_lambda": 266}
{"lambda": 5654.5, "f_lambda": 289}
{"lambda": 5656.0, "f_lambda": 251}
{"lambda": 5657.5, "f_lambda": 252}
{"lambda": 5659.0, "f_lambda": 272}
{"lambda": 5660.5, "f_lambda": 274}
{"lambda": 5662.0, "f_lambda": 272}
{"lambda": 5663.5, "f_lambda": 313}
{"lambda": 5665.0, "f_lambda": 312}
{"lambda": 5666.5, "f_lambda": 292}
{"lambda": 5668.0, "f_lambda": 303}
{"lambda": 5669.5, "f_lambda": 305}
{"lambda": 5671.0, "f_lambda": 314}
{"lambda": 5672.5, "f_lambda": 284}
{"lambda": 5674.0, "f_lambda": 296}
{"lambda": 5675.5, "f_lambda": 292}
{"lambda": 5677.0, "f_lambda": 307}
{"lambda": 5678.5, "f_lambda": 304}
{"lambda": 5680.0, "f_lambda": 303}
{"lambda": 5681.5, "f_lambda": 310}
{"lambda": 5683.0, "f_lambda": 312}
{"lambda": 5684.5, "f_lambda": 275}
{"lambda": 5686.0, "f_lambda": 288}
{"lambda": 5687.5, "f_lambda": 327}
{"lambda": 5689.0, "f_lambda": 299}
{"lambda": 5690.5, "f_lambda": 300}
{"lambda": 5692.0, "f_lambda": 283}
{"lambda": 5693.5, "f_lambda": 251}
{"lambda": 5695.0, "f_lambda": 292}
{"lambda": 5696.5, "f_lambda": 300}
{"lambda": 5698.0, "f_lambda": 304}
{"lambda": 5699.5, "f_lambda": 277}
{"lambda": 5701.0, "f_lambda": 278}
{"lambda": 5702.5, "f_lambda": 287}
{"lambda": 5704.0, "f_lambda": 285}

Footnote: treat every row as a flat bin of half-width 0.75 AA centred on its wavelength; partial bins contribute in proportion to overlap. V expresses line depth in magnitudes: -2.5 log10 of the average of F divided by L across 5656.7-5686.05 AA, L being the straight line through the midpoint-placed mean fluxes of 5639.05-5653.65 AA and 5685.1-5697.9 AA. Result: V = -0.03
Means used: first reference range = 277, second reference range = 293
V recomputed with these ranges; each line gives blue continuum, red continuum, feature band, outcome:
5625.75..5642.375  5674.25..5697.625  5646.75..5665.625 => -0.04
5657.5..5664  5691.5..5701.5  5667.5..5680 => -0.08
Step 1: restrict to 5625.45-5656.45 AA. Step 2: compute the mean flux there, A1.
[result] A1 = 260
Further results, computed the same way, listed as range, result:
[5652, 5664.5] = 275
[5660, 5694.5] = 296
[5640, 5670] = 282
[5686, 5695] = 292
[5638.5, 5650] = 278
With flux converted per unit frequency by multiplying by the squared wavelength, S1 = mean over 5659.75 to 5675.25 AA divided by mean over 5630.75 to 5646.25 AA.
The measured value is 1.11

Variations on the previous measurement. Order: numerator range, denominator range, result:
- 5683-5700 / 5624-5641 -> 1.27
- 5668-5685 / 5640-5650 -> 1.08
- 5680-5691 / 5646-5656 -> 1.10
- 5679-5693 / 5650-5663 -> 1.11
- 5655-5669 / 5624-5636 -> 1.32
